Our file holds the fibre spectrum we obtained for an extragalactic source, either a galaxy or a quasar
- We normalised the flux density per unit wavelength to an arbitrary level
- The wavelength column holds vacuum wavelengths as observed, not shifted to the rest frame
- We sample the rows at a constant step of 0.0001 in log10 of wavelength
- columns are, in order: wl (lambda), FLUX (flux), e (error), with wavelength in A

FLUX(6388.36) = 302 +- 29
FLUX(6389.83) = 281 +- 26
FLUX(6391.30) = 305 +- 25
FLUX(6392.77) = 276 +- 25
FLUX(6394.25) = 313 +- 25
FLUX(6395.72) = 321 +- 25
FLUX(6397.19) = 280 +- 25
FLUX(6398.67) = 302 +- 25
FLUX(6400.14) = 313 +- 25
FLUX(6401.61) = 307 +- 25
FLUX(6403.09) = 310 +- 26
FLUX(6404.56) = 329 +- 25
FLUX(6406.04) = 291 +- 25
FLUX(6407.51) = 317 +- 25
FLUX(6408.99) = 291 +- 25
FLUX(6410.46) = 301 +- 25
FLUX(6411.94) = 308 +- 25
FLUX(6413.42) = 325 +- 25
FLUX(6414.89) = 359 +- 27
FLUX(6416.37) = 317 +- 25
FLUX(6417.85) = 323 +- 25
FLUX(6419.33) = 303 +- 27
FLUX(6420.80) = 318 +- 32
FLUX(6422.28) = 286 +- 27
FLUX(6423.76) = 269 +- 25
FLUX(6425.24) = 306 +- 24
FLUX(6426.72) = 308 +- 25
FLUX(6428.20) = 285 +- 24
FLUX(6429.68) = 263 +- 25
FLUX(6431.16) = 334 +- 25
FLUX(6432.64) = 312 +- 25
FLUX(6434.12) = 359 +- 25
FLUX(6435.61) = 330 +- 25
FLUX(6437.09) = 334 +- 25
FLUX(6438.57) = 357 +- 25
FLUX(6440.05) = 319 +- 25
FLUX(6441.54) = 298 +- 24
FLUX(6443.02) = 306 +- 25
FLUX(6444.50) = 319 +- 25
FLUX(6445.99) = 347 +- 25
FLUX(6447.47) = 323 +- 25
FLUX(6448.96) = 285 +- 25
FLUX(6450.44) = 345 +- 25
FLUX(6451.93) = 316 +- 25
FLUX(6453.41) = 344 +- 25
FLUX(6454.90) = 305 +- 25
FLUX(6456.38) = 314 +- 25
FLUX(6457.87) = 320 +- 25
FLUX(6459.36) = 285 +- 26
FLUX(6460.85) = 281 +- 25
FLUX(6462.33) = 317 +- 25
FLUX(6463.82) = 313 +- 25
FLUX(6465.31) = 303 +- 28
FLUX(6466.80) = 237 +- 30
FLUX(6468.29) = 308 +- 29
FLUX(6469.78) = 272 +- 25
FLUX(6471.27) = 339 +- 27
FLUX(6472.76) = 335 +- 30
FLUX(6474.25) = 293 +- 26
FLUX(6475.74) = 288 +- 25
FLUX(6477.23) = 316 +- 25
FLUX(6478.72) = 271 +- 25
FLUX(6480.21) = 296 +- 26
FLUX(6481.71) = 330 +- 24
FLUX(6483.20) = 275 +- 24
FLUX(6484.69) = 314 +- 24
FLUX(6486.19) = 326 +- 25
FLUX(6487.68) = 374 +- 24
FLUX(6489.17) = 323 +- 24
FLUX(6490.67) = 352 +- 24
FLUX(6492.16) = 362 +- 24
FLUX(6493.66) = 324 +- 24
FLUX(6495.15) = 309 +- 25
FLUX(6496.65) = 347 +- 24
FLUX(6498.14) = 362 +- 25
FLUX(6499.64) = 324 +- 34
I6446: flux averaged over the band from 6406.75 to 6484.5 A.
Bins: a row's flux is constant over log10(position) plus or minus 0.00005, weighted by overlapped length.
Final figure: 310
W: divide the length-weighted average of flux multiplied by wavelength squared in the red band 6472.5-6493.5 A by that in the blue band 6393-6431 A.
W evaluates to 1.06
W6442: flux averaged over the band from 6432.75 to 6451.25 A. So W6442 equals 326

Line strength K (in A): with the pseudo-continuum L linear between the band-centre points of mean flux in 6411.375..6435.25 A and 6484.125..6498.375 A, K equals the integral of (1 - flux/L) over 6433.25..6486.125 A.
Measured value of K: 2.3 A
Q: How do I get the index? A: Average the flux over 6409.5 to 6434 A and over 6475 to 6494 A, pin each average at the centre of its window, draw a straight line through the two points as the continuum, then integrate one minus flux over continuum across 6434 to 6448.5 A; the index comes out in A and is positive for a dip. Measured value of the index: -0.7 A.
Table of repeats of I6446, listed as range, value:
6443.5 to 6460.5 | 317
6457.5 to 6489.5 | 305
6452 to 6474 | 305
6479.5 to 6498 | 329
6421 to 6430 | 289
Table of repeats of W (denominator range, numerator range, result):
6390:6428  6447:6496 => 1.04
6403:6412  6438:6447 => 1.07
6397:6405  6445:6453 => 1.07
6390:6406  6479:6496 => 1.10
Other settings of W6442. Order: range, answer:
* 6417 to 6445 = 312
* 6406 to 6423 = 313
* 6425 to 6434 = 305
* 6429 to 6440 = 327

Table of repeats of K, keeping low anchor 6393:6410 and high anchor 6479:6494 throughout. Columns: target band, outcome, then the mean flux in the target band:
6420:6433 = 0.59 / 298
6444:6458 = -0.20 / 322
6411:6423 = -0.30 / 317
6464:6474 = 0.69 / 299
